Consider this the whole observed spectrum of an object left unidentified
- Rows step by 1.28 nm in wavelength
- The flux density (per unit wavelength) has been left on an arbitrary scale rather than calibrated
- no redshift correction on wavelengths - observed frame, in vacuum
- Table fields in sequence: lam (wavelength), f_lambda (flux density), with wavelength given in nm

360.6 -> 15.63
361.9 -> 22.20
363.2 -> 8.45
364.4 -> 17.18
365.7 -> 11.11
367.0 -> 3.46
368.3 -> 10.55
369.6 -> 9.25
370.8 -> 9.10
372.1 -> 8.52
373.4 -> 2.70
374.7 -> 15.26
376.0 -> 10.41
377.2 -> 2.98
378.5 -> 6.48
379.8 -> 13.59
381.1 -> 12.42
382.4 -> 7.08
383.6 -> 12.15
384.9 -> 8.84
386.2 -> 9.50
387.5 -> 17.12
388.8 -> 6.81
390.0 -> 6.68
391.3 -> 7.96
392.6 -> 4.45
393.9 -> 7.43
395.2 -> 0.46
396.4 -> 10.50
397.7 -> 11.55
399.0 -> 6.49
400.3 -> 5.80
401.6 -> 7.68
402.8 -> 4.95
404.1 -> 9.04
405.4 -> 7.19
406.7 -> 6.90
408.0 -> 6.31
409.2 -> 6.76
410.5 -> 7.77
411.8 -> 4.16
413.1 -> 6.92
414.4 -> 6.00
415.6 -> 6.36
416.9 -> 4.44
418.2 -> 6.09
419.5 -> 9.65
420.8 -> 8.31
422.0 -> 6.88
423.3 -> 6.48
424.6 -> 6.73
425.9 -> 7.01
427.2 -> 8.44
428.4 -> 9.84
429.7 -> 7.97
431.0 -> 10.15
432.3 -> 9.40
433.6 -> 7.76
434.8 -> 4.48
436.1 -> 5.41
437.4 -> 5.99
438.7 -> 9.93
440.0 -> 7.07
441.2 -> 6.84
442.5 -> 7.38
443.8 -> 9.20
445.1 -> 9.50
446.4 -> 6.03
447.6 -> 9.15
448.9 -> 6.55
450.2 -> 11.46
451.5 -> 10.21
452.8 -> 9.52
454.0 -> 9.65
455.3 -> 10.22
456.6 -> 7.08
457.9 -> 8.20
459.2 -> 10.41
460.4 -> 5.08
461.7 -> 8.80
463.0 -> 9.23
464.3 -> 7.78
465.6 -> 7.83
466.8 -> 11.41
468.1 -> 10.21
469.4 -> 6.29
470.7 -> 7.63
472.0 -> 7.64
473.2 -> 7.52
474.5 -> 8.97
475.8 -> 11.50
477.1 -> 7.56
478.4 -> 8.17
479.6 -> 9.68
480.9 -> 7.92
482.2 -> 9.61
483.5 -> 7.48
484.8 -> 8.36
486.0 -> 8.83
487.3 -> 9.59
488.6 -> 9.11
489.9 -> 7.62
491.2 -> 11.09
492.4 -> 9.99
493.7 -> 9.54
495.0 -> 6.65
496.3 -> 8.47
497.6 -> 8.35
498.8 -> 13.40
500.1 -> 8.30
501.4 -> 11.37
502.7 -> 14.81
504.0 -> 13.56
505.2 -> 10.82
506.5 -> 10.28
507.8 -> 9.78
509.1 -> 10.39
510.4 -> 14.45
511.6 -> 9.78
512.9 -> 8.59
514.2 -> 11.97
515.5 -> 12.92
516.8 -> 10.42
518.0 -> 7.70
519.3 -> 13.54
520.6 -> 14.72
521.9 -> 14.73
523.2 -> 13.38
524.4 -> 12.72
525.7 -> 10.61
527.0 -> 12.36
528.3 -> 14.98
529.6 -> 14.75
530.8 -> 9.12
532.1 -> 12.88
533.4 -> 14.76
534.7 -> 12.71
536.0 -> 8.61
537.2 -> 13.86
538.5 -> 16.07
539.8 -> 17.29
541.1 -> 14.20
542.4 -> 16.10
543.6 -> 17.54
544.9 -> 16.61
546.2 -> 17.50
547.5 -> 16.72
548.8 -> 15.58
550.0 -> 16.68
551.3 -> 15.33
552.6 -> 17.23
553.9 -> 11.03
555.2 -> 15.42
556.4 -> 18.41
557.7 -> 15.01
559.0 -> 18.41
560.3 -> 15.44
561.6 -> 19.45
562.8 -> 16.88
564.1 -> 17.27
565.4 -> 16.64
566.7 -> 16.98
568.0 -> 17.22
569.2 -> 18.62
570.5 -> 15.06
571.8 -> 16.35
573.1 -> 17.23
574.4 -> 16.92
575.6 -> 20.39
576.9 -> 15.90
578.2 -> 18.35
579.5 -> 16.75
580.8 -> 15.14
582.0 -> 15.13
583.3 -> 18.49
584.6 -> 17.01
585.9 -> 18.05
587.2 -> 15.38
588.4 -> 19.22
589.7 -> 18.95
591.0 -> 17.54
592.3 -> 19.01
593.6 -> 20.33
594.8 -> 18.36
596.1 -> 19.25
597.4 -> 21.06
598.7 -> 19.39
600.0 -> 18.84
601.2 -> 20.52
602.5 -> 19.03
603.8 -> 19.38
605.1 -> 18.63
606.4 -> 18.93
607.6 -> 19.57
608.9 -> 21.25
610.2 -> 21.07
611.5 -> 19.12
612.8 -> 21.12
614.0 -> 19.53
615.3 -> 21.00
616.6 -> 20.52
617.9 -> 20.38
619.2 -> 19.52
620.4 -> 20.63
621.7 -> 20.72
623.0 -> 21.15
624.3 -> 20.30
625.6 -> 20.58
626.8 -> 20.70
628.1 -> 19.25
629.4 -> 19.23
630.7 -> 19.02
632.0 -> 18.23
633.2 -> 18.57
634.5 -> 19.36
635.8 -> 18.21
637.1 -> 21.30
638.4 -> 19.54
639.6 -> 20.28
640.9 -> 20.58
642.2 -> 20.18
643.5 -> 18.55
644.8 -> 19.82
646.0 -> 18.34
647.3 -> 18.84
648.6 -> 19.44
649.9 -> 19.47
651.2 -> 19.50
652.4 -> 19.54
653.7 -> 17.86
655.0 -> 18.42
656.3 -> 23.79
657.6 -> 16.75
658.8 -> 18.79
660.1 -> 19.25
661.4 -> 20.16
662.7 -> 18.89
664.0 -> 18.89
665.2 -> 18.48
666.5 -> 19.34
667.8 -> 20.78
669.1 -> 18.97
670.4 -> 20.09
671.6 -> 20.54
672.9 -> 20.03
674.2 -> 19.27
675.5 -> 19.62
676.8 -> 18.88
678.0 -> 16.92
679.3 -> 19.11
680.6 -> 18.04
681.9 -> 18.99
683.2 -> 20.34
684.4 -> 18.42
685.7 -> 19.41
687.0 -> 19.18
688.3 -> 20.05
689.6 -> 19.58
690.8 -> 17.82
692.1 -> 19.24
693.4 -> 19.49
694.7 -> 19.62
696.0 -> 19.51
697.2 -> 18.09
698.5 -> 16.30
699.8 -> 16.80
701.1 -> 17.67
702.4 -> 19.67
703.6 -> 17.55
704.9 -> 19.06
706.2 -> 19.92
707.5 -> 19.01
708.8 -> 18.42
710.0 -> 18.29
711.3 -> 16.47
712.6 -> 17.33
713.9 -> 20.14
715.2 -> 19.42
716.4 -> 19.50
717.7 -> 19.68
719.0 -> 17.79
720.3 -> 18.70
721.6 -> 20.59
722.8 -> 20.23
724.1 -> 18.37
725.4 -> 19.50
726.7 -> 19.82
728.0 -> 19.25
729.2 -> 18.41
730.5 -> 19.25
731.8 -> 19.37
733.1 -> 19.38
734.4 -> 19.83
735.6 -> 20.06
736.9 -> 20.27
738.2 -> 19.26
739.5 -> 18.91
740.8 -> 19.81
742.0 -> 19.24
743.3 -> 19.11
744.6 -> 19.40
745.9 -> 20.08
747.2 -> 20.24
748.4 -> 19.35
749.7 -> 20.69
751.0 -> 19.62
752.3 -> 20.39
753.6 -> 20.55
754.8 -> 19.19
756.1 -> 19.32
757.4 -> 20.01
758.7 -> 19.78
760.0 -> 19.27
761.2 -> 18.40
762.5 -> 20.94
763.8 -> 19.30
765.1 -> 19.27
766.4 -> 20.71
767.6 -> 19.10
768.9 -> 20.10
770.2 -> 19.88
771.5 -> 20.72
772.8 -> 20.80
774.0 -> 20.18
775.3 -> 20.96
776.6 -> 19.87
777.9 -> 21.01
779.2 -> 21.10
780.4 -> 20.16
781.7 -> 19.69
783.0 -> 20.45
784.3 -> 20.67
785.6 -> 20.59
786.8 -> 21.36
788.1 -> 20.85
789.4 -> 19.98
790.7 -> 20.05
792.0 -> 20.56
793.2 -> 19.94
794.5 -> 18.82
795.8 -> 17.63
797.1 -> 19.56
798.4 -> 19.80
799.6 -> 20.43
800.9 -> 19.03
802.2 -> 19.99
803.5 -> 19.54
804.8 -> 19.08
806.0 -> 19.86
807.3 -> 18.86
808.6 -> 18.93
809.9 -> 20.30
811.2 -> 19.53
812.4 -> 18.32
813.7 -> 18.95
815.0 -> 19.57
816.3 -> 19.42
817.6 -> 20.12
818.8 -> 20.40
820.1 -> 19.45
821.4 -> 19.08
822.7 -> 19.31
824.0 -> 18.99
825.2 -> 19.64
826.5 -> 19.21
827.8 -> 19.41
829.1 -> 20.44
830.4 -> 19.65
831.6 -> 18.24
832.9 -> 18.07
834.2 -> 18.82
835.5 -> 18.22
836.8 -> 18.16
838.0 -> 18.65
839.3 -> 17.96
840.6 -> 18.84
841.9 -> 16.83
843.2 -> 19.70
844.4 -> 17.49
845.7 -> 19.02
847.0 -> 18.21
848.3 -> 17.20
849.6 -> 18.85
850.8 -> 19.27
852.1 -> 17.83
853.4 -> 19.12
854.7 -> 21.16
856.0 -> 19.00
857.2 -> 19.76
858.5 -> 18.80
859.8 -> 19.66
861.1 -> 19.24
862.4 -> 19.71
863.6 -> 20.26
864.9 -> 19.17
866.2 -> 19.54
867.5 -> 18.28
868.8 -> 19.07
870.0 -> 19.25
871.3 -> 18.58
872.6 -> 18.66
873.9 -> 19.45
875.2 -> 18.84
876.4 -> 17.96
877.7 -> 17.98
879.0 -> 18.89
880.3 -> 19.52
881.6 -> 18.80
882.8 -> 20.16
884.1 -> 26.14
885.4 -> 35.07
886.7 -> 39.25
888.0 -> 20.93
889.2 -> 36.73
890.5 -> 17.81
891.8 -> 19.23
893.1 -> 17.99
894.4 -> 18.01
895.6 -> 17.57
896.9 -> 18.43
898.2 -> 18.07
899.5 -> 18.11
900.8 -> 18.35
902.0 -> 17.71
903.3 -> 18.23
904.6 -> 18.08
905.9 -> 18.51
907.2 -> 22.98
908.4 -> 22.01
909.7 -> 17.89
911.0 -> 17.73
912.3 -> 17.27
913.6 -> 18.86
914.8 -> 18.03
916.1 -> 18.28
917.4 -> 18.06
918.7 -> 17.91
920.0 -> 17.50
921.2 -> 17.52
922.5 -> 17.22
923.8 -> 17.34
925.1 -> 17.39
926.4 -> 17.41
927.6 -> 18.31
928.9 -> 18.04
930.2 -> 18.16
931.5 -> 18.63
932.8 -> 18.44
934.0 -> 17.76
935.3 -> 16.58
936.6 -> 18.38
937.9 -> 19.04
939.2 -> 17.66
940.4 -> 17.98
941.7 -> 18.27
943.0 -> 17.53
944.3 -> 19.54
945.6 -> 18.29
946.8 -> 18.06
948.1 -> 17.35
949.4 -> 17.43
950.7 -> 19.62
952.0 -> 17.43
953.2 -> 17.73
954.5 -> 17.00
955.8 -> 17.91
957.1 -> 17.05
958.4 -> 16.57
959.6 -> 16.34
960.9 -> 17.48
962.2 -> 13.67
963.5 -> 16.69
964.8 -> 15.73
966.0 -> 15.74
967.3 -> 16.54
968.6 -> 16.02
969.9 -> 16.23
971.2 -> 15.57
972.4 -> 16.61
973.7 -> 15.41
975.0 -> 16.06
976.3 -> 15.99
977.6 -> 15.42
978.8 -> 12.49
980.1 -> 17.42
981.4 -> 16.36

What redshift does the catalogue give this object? 0.35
